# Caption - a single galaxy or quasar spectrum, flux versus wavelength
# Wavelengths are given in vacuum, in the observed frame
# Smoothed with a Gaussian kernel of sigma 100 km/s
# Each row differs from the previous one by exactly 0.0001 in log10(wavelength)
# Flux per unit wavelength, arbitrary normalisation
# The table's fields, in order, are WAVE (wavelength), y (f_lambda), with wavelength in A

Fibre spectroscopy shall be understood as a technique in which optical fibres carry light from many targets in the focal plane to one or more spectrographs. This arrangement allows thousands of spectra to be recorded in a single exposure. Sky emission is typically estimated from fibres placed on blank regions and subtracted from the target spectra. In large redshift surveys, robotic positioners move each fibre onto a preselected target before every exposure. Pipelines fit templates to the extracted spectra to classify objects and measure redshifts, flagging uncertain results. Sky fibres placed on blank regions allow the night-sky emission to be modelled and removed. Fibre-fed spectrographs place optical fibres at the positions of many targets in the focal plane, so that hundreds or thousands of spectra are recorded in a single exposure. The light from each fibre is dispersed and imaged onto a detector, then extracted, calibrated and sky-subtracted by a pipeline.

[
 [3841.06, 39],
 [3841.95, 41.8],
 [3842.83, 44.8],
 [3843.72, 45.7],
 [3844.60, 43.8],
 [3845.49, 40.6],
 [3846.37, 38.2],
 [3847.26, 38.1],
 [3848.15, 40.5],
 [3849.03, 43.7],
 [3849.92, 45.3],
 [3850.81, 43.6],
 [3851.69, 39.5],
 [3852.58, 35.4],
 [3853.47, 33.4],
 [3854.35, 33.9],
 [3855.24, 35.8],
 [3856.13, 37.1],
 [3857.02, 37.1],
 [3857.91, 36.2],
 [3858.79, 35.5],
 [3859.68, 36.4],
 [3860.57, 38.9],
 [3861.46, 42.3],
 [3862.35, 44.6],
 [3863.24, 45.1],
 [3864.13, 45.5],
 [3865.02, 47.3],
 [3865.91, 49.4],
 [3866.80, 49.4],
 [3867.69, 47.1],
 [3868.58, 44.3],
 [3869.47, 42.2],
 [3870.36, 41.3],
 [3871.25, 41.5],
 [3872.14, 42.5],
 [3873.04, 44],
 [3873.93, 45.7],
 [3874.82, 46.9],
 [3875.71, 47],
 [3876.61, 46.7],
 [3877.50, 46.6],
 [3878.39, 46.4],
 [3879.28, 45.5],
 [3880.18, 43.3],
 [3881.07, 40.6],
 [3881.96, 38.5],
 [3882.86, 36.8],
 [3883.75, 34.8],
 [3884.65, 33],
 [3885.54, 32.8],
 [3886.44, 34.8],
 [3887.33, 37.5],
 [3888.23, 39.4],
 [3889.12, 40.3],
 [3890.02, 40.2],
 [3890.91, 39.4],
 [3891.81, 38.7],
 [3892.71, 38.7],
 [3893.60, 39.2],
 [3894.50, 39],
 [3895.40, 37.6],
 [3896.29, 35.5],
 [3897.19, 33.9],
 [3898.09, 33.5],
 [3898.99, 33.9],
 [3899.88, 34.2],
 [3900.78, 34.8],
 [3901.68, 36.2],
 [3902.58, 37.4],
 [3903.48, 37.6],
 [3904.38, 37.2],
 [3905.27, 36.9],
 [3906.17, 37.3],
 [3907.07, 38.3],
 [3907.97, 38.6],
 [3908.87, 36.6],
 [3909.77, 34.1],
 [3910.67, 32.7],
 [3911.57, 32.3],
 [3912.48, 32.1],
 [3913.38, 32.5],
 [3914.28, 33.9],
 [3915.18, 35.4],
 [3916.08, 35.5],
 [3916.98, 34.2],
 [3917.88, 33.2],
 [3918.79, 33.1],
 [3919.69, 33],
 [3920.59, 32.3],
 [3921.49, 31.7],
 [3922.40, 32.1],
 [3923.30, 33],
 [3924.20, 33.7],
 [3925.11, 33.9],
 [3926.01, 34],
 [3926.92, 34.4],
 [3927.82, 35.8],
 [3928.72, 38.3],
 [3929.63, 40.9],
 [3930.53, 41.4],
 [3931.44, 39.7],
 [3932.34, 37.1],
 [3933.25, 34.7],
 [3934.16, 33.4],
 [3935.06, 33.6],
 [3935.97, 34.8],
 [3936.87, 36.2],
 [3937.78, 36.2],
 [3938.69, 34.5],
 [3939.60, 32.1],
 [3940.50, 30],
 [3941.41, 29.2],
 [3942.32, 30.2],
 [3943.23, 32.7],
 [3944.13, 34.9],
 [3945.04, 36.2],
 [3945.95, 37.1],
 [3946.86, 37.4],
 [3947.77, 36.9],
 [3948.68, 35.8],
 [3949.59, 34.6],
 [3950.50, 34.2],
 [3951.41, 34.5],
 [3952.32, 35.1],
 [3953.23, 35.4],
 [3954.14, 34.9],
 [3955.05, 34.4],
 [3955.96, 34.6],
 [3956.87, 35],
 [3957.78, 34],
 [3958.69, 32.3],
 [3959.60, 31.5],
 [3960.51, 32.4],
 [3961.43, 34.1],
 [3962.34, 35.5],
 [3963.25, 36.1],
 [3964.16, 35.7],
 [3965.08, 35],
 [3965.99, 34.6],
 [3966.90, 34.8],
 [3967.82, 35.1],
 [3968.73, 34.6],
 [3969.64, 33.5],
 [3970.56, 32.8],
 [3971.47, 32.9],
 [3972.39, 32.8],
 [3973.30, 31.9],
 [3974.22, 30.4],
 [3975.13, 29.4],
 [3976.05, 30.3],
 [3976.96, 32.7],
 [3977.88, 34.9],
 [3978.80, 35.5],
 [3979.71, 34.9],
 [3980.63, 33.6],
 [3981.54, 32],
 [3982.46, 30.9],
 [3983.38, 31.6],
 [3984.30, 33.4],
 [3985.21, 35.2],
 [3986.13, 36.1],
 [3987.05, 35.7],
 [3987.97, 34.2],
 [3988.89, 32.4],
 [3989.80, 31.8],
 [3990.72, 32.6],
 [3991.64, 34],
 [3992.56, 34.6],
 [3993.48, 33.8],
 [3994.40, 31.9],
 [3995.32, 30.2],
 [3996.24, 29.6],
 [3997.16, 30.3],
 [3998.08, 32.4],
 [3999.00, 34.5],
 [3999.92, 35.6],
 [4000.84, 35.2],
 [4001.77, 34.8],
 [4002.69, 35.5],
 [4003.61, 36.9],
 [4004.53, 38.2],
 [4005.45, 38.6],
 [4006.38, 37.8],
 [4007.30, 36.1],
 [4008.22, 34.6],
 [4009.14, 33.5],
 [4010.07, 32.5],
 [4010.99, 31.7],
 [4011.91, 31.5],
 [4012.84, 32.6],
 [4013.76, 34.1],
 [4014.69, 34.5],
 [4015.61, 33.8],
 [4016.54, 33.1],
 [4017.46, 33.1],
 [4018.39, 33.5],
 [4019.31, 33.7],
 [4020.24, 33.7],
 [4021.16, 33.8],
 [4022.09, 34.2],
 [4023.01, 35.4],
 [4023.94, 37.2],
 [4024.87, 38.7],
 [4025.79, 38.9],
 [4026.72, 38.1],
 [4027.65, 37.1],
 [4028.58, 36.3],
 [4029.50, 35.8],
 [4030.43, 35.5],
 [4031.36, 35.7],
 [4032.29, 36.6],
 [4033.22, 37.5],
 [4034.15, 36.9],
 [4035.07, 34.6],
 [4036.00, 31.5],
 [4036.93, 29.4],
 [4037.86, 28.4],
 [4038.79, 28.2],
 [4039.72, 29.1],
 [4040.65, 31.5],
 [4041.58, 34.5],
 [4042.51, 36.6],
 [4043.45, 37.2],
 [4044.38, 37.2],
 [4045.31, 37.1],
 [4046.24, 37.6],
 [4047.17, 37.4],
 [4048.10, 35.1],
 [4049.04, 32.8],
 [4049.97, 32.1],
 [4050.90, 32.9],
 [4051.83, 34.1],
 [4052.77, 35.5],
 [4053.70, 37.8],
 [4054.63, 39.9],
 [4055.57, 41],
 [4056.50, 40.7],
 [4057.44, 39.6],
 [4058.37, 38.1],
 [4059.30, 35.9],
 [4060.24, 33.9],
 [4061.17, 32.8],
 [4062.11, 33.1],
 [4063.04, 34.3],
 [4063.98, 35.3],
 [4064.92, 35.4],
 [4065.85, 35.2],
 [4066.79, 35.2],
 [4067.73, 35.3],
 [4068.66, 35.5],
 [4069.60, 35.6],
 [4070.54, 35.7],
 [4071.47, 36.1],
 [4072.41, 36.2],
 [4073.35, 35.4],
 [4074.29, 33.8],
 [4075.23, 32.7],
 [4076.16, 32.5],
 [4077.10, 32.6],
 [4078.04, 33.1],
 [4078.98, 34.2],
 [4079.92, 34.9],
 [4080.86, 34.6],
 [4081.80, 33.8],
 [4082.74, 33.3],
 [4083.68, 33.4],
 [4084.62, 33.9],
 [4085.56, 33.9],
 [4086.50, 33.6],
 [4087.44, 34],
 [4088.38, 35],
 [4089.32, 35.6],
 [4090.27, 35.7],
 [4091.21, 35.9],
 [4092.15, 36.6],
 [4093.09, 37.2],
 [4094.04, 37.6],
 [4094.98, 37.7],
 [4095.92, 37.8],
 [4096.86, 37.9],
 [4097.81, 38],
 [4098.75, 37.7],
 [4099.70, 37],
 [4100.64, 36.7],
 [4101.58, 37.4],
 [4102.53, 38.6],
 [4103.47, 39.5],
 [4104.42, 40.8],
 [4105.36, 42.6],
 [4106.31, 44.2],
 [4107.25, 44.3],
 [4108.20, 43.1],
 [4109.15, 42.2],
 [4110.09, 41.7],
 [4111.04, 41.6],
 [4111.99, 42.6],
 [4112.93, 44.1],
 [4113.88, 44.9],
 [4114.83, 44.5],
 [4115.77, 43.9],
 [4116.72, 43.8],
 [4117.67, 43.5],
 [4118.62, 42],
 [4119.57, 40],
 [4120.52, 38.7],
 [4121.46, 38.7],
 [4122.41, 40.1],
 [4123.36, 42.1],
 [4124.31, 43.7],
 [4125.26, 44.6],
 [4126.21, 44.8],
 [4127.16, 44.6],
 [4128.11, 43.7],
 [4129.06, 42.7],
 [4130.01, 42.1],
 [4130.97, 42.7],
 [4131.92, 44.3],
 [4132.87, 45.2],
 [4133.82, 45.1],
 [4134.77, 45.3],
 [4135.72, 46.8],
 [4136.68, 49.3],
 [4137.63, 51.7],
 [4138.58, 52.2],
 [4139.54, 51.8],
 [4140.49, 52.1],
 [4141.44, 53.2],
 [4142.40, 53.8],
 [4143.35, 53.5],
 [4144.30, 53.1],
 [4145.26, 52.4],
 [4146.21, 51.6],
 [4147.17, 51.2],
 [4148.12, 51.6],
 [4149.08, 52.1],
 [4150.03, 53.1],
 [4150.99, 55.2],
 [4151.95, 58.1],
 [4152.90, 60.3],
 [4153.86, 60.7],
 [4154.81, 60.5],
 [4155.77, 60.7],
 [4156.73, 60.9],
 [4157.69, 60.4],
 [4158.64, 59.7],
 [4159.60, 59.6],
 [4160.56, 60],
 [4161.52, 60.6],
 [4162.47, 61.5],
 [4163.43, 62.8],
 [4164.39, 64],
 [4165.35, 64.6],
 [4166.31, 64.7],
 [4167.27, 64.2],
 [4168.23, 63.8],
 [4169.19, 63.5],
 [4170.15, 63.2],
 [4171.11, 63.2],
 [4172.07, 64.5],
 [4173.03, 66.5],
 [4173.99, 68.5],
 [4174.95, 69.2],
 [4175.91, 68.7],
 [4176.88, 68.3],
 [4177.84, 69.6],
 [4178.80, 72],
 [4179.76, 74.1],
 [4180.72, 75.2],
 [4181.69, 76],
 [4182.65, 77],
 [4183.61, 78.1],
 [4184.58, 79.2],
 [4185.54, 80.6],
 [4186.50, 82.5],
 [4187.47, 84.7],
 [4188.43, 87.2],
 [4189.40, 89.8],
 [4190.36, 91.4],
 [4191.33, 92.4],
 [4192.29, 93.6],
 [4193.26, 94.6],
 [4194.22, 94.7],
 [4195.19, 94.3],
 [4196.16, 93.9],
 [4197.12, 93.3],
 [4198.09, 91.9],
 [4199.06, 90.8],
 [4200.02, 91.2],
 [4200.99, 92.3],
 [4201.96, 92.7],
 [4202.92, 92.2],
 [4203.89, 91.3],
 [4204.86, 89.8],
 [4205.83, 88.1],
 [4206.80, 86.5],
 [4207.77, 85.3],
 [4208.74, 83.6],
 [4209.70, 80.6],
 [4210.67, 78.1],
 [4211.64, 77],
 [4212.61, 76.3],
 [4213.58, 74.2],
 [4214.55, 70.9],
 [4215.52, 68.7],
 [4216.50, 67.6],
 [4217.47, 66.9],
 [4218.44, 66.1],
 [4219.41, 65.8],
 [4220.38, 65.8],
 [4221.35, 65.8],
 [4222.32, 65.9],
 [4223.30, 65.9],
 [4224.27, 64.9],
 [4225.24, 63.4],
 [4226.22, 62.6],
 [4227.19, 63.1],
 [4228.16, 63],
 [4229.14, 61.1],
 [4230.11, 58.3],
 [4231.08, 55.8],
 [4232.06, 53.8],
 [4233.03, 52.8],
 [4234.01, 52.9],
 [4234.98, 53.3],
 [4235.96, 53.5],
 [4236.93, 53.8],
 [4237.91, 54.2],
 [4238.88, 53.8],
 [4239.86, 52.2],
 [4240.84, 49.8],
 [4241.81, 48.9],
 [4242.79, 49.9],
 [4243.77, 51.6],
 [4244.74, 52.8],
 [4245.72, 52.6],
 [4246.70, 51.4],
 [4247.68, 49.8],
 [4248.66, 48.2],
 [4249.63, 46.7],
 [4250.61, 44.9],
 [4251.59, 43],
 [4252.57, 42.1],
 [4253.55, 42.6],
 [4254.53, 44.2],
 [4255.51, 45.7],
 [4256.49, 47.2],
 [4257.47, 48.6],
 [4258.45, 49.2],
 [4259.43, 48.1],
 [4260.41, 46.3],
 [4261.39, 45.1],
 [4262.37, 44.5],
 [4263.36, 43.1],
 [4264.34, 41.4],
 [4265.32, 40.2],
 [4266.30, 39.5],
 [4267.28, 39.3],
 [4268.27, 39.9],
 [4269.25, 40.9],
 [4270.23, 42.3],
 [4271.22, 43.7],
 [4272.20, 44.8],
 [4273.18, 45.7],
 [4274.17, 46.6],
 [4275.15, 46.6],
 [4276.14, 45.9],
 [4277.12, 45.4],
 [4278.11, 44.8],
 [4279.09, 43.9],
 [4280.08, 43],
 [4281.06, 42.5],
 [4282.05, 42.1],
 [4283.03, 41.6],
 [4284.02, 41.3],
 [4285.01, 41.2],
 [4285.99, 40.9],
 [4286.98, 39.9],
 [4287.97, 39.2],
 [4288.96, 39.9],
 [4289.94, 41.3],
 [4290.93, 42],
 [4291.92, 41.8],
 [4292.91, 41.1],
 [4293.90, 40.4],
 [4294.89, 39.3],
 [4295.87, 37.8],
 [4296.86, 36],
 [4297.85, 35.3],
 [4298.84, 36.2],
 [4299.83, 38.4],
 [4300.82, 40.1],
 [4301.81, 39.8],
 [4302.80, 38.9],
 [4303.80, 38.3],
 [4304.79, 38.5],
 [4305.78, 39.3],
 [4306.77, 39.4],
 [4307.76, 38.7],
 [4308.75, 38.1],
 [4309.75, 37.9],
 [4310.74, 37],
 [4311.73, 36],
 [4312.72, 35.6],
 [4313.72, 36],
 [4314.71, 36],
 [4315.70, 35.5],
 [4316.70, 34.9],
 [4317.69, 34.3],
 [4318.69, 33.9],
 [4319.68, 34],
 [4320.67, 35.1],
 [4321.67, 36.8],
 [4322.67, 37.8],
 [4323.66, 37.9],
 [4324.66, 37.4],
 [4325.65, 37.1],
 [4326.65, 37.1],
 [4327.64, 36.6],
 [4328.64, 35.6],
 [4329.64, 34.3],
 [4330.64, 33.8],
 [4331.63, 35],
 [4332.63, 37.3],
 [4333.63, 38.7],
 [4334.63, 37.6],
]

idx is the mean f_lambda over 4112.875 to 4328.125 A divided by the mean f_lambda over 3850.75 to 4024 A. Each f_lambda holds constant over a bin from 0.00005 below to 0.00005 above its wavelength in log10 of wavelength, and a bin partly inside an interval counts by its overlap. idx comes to 1.5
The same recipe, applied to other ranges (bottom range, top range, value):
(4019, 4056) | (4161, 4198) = 2.16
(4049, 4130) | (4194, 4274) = 1.61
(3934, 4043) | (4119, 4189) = 1.71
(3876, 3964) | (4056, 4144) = 1.11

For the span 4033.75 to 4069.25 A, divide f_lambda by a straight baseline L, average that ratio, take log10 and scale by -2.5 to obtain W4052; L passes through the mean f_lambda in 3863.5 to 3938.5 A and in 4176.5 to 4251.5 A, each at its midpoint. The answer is 0.47 mag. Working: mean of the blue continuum 38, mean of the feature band 35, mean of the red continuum 71.1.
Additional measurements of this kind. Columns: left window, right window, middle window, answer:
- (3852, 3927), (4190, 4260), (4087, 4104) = 0.443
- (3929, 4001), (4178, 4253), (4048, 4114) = 0.356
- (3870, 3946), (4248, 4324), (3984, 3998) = 0.143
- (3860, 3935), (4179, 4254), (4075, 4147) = 0.399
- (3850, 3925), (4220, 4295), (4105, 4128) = 0.043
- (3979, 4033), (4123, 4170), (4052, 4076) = 0.178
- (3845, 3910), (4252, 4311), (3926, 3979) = 0.166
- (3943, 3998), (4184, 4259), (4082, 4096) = 0.379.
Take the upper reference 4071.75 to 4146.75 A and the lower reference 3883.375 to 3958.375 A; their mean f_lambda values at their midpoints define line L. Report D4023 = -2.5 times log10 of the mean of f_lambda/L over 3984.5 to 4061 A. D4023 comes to 0.11 mag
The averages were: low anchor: 35.3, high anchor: 41.1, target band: 34.8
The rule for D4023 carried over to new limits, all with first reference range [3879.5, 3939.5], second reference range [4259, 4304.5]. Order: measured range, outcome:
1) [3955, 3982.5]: 0.102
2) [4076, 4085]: 0.147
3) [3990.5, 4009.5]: 0.090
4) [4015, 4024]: 0.108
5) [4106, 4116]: -0.115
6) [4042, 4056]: 0.053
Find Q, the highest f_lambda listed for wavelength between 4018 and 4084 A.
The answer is 41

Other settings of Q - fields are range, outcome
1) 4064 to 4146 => 53.8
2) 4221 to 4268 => 65.9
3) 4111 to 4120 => 44.9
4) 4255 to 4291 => 49.2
